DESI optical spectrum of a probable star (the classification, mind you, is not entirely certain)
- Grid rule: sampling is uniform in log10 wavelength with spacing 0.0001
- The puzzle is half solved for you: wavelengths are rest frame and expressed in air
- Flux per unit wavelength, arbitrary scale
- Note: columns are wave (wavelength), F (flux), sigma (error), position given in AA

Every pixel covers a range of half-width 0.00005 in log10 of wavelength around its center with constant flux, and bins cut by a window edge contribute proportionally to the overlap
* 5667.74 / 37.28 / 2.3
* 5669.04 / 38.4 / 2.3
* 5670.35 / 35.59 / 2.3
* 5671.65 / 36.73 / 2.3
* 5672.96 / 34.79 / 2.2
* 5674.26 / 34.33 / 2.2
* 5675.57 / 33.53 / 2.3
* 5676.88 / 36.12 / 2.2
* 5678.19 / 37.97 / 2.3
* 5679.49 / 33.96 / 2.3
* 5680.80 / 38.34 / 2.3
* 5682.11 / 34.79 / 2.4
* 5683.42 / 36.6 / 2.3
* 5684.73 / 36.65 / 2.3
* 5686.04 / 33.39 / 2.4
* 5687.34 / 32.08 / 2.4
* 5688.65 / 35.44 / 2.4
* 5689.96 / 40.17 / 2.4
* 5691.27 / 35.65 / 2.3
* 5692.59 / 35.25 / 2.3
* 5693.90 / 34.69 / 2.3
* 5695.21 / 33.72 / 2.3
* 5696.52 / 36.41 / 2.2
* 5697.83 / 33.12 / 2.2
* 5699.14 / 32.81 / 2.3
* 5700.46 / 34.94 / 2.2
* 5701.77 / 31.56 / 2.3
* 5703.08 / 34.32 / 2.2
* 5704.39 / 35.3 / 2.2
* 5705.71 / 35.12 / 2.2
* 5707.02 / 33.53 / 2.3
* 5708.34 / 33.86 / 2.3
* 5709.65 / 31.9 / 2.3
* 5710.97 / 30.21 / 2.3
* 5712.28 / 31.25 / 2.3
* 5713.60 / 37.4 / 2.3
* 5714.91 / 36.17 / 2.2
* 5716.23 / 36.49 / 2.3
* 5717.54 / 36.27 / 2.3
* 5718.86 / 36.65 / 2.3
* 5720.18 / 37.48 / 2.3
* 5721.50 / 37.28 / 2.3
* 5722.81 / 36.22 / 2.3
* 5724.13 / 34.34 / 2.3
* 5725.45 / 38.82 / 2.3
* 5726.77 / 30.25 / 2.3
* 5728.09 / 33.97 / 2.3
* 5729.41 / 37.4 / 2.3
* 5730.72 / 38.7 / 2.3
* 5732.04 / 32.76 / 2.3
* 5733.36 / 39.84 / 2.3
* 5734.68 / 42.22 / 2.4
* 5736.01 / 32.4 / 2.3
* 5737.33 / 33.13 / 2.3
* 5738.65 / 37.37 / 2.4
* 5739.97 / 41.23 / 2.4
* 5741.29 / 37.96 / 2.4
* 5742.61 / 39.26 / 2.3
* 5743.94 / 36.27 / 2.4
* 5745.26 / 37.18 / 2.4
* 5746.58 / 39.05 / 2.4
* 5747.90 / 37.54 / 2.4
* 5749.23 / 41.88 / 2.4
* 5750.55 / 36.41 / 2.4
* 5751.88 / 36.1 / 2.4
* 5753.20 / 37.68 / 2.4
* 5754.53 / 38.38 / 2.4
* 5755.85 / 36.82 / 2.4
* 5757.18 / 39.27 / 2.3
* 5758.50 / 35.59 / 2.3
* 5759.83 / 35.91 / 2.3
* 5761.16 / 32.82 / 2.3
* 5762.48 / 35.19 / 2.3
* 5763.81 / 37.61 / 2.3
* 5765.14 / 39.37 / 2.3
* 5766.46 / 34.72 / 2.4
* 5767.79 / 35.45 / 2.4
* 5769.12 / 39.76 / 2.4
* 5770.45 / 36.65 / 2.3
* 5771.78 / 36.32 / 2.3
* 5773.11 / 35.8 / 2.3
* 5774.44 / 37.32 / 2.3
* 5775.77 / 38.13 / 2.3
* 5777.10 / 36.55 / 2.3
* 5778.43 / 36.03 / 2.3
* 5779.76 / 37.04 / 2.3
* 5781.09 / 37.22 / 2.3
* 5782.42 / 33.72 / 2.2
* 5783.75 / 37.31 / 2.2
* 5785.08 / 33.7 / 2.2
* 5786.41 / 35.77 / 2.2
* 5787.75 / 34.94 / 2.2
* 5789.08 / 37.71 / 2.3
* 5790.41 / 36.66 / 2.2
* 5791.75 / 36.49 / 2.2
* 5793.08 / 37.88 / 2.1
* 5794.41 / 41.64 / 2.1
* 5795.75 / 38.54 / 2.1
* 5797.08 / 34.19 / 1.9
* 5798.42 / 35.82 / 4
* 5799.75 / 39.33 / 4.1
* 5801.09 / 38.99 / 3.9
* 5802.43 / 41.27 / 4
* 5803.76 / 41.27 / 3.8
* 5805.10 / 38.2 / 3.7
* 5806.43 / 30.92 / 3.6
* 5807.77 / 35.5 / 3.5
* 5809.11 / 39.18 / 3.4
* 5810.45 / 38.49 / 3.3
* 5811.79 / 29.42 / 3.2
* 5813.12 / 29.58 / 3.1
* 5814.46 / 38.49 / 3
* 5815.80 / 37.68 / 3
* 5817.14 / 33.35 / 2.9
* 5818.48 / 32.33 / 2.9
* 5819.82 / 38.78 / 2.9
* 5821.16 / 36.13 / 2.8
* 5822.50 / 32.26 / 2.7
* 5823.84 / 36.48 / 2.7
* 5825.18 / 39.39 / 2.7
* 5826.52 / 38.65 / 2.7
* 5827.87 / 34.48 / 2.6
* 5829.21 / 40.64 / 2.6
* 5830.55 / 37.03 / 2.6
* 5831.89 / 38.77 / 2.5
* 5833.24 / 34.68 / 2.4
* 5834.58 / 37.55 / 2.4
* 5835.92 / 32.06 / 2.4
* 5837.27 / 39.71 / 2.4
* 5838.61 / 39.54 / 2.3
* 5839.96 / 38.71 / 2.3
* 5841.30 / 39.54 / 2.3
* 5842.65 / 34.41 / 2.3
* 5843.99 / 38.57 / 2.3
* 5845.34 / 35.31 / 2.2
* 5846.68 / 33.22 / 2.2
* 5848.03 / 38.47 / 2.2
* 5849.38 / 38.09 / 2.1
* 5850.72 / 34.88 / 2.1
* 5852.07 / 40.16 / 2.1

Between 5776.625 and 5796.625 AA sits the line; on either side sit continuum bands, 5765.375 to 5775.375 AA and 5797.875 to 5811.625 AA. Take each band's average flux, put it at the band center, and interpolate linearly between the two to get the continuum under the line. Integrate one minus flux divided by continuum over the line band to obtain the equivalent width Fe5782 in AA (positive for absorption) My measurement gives 0.2 AA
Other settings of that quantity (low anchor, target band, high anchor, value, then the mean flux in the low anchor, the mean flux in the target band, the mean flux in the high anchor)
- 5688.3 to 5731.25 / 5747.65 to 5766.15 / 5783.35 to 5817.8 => -0.65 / 35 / 37.1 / 36.6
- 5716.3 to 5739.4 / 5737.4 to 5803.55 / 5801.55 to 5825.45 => -2.01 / 36.2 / 37.2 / 36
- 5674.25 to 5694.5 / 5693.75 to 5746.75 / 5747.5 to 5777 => 1.01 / 35.6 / 35.6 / 37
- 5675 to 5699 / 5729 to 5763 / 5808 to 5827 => -1.65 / 35.4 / 37.3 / 35.7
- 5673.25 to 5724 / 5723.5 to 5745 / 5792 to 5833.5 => -0.64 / 35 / 36.6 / 36.8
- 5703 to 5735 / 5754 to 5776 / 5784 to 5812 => -0.20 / 35.5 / 36.7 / 37.1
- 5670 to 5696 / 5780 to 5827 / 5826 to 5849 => 0.35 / 35.5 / 36.5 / 37.1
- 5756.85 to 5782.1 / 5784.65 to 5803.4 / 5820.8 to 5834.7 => -0.37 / 36.6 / 37.5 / 36.9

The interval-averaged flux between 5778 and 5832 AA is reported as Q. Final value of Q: 36.6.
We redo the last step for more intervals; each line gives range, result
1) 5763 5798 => 36.8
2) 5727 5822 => 36.8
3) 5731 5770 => 37.2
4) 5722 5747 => 36.7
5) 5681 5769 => 35.9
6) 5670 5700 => 35.3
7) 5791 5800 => 37.6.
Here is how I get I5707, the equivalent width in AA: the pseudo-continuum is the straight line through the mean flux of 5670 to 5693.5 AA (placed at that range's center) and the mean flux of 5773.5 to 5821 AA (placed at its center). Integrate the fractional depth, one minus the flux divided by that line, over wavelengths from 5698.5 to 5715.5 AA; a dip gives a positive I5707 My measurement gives 1.0 AA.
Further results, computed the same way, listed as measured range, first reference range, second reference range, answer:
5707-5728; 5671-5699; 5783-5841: 0.5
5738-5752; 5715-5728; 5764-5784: -0.8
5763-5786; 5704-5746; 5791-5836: -0.2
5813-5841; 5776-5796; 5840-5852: 0.1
